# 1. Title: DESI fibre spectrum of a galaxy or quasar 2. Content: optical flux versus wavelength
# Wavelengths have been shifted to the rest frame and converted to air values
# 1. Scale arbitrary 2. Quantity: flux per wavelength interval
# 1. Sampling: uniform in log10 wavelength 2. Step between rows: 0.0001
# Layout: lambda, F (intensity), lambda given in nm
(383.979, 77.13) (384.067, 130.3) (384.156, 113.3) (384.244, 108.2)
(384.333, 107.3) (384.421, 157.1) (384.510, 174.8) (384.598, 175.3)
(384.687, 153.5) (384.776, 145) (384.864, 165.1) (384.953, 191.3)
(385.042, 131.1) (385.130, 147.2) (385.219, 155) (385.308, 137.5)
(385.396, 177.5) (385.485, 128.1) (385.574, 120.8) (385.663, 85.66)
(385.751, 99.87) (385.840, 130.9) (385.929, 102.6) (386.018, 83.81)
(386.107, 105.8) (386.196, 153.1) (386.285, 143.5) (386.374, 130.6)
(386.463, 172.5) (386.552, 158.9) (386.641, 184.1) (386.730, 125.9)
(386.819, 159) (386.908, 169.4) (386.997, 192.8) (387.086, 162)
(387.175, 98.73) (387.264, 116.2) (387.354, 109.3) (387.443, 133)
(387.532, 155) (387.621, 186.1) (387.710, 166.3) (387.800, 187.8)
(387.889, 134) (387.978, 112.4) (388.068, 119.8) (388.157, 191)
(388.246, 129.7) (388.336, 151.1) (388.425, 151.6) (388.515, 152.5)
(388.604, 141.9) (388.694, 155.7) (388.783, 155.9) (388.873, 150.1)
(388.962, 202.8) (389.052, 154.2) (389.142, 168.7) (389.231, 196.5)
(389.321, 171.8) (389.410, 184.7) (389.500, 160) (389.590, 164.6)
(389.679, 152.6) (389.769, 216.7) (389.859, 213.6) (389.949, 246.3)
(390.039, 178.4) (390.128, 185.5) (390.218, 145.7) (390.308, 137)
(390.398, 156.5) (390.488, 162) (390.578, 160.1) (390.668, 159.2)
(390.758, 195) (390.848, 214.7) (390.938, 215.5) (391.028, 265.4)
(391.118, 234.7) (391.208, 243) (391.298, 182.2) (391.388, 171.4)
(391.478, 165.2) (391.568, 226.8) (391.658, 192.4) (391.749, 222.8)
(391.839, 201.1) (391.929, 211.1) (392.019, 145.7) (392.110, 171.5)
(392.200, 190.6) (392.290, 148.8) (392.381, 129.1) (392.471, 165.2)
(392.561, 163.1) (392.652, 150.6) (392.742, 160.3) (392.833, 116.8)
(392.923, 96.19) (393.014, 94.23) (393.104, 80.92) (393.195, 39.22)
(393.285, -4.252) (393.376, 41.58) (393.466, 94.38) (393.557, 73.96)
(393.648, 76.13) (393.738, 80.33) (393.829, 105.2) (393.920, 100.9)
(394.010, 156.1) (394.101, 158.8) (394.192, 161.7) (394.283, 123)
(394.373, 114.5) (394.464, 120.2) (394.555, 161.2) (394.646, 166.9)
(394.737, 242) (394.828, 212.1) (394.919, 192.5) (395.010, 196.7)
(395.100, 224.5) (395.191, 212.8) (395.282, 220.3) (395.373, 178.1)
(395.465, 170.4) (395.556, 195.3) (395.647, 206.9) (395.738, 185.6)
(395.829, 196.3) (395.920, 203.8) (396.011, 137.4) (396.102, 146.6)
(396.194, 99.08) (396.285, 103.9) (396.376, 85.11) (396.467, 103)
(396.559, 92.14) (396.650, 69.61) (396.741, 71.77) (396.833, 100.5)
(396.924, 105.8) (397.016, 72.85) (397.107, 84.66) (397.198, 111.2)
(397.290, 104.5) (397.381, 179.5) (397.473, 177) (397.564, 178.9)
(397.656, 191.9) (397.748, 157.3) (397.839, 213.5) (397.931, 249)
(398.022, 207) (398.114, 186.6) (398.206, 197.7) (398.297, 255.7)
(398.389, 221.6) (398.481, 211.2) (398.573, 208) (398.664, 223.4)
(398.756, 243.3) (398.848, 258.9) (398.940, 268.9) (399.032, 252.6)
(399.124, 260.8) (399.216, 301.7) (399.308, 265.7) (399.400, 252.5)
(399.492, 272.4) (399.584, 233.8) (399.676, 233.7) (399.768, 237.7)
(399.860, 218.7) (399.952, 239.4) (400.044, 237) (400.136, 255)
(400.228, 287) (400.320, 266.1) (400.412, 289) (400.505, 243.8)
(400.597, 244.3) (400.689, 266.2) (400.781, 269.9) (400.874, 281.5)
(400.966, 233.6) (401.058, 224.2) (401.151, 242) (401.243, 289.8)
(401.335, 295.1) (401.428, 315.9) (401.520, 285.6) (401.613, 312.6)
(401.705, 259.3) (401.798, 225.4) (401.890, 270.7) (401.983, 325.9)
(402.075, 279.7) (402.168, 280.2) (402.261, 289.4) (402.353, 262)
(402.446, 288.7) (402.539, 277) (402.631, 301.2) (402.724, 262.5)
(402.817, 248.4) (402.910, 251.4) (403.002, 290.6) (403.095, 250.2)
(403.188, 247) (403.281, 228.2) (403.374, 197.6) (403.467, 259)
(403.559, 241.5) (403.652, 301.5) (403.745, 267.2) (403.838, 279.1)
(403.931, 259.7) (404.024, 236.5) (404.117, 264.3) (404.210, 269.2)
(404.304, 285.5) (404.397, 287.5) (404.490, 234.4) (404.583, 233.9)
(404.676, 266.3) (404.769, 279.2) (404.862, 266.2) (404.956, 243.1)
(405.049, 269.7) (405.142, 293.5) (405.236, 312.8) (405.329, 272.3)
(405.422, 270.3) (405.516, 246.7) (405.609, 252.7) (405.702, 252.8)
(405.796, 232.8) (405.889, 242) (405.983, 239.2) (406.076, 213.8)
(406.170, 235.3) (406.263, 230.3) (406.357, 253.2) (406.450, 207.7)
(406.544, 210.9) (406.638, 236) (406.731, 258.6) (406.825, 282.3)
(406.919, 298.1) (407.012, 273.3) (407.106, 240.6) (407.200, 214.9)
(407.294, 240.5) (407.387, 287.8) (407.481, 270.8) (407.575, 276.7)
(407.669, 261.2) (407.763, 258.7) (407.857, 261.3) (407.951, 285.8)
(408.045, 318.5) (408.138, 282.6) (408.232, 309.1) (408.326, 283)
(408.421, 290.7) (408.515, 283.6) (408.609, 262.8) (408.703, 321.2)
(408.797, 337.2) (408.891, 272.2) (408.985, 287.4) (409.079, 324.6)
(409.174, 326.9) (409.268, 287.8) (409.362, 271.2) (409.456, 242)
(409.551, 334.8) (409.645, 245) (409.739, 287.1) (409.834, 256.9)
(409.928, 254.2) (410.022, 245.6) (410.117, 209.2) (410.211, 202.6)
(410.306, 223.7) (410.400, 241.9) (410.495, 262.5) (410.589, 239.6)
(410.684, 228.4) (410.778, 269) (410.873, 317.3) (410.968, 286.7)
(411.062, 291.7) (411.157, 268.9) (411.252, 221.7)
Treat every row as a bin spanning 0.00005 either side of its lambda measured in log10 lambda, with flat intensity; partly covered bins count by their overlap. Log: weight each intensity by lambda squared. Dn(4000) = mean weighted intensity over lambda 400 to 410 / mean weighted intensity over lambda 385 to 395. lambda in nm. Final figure 1.89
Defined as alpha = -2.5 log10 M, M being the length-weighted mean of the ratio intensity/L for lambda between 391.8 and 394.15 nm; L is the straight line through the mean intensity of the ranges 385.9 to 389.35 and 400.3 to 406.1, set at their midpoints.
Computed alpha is 0.48 mag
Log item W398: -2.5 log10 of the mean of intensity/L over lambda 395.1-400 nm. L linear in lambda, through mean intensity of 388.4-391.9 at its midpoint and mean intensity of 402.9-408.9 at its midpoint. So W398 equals 0.19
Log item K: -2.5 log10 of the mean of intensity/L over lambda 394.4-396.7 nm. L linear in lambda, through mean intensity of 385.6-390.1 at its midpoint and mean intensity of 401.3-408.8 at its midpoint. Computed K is 0.23 mag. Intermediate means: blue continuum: 153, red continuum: 266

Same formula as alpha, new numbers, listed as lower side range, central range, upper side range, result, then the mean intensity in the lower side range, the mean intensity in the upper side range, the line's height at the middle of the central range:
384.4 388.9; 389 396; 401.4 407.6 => 0.11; 145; 262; 183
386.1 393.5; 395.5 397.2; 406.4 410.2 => 0.50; 159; 272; 199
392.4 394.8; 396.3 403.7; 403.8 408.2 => -0.18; 118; 259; 191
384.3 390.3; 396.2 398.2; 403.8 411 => 0.47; 153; 265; 208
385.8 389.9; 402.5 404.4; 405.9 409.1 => -0.08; 153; 267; 244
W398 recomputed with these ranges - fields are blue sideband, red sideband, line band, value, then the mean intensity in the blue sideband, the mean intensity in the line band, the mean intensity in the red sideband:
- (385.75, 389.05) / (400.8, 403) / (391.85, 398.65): 0.40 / 146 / 149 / 274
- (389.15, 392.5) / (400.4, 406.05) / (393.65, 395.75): 0.26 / 186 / 167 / 265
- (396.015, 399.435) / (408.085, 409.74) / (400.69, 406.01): -0.14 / 175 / 266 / 292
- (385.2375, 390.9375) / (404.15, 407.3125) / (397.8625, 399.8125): -0.11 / 155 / 240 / 254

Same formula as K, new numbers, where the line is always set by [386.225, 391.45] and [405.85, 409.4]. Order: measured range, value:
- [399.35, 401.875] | -0.12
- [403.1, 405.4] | -0.05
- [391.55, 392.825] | 0.07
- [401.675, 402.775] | -0.15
